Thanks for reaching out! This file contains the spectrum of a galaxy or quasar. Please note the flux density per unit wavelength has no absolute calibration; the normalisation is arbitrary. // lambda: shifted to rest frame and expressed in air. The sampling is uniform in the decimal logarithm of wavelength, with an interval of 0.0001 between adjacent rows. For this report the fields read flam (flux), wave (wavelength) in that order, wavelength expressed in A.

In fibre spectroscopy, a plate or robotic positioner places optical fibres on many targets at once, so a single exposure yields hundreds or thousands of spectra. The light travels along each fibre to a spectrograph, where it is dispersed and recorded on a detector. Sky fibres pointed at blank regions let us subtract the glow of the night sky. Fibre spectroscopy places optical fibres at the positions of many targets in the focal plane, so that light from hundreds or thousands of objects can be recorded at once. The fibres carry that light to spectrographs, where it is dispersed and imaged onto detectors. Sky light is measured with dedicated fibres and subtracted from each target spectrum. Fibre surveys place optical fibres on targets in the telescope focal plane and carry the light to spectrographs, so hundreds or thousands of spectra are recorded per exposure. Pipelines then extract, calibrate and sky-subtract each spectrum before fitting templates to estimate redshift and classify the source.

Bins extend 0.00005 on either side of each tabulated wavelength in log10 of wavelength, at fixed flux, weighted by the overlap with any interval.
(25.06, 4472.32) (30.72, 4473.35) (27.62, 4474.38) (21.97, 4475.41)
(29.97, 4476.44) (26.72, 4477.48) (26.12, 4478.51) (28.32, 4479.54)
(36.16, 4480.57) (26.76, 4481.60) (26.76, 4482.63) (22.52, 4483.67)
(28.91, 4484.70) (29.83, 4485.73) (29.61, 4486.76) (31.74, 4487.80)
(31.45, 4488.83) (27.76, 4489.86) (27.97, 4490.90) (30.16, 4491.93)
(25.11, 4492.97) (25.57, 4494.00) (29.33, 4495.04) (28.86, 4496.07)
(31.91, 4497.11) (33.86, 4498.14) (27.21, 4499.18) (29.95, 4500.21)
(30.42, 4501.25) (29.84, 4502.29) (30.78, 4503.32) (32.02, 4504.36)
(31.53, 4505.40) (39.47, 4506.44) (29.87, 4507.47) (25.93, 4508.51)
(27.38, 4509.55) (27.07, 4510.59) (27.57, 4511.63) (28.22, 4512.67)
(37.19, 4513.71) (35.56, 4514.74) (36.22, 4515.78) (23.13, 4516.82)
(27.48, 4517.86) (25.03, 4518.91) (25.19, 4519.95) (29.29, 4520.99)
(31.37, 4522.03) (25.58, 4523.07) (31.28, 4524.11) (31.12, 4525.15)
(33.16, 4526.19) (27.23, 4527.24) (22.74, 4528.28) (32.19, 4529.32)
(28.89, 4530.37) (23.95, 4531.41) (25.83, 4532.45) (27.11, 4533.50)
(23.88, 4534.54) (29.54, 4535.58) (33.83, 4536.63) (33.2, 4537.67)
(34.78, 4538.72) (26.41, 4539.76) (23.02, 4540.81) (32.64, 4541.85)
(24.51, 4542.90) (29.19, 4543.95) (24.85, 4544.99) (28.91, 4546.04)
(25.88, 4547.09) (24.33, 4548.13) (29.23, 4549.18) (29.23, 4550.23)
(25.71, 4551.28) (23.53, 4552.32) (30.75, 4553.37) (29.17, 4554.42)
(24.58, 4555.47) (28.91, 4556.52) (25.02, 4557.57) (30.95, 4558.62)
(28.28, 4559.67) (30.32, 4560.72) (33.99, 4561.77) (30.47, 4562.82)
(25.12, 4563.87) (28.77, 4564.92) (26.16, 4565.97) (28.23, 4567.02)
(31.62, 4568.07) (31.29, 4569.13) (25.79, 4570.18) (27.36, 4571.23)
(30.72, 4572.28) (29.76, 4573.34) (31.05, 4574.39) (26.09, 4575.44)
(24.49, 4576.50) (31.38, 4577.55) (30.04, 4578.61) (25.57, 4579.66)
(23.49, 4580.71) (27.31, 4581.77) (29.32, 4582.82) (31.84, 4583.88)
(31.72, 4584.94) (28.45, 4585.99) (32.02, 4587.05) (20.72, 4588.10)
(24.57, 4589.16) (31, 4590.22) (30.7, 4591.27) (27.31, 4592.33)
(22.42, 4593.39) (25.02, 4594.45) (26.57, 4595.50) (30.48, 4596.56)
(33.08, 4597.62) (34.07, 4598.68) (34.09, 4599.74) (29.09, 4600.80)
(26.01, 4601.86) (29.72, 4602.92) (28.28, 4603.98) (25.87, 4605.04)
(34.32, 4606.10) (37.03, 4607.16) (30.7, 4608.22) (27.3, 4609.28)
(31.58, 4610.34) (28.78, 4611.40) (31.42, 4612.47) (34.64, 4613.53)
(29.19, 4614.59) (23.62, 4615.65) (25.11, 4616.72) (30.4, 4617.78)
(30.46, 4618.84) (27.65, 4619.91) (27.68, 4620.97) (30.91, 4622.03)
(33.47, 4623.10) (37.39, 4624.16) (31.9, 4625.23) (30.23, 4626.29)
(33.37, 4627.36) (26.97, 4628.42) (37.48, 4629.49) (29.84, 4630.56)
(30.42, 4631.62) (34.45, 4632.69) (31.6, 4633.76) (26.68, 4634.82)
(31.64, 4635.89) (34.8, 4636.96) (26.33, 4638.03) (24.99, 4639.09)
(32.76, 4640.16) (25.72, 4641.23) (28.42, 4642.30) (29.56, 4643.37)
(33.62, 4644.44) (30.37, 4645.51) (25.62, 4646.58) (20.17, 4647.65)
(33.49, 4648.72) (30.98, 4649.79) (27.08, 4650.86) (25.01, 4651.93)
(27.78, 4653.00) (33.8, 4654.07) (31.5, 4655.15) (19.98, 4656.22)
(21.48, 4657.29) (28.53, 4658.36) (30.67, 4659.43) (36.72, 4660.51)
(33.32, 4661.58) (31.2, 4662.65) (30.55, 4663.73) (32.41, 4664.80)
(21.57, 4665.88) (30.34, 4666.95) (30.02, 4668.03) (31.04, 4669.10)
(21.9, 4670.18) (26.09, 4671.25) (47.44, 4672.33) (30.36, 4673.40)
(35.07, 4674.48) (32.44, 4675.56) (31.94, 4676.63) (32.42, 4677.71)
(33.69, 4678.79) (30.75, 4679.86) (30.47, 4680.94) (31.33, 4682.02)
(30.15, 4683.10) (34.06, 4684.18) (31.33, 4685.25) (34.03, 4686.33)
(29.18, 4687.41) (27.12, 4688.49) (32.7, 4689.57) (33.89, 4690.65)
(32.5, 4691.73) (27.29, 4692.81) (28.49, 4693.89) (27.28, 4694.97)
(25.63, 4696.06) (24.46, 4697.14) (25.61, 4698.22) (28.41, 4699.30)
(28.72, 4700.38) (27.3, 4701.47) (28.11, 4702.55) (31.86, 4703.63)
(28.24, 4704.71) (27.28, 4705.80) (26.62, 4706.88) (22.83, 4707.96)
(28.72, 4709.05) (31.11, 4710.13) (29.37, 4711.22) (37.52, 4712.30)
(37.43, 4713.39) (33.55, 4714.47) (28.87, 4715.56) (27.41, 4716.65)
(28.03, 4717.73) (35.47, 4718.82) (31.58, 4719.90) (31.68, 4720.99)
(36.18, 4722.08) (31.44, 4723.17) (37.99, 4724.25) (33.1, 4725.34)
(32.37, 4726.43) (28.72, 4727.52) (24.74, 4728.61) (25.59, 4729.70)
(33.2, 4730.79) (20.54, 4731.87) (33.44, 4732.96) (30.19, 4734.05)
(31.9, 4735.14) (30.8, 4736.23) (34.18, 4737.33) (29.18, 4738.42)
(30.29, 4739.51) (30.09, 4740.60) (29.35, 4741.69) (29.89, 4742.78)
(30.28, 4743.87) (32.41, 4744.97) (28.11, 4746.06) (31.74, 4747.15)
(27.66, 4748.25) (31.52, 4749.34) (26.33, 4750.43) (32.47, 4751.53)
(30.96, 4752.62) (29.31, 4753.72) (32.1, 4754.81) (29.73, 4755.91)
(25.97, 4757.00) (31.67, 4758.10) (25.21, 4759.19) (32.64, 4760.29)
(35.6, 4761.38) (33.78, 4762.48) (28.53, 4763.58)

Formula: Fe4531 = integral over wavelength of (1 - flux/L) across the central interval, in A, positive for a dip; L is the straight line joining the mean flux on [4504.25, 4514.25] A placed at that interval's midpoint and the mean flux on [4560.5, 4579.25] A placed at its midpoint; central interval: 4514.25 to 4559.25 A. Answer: 2.47 A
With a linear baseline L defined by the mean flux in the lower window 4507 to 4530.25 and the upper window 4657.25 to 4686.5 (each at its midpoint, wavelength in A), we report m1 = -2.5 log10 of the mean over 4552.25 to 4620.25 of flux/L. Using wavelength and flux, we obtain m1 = 0.04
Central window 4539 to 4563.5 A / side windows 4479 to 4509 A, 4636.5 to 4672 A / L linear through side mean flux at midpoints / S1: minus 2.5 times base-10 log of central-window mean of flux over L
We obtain 0.06 mag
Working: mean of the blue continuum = 29.6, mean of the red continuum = 28.8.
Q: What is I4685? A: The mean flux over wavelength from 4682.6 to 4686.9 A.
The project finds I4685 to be 32.4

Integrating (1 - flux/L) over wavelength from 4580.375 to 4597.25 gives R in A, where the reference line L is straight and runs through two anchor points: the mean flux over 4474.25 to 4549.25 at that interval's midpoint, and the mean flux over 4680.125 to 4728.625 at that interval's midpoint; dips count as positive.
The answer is 0.94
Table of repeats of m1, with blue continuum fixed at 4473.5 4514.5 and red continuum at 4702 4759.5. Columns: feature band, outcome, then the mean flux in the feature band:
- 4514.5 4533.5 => 0.04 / 28.5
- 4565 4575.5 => 0.02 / 28.9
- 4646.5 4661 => 0.07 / 28.1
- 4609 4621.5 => 0.03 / 29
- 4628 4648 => 0.01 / 29.6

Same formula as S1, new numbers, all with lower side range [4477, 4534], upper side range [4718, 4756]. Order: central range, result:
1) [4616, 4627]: -0.02 mag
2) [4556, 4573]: 0.02 mag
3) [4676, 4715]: 0.01 mag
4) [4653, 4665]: 0.01 mag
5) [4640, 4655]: 0.05 mag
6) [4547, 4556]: 0.09 mag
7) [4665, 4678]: -0.02 mag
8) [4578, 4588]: 0.04 mag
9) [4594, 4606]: 0.01 mag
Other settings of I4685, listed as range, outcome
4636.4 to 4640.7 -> 29.7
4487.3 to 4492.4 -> 29.8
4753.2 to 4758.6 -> 29.7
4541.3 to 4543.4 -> 28.6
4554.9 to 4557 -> 26.7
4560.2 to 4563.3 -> 31.6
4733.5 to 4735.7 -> 31.1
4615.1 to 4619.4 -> 27.4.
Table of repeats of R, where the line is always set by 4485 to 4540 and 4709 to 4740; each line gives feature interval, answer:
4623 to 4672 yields 1.5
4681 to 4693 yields -0.2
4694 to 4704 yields 1.1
